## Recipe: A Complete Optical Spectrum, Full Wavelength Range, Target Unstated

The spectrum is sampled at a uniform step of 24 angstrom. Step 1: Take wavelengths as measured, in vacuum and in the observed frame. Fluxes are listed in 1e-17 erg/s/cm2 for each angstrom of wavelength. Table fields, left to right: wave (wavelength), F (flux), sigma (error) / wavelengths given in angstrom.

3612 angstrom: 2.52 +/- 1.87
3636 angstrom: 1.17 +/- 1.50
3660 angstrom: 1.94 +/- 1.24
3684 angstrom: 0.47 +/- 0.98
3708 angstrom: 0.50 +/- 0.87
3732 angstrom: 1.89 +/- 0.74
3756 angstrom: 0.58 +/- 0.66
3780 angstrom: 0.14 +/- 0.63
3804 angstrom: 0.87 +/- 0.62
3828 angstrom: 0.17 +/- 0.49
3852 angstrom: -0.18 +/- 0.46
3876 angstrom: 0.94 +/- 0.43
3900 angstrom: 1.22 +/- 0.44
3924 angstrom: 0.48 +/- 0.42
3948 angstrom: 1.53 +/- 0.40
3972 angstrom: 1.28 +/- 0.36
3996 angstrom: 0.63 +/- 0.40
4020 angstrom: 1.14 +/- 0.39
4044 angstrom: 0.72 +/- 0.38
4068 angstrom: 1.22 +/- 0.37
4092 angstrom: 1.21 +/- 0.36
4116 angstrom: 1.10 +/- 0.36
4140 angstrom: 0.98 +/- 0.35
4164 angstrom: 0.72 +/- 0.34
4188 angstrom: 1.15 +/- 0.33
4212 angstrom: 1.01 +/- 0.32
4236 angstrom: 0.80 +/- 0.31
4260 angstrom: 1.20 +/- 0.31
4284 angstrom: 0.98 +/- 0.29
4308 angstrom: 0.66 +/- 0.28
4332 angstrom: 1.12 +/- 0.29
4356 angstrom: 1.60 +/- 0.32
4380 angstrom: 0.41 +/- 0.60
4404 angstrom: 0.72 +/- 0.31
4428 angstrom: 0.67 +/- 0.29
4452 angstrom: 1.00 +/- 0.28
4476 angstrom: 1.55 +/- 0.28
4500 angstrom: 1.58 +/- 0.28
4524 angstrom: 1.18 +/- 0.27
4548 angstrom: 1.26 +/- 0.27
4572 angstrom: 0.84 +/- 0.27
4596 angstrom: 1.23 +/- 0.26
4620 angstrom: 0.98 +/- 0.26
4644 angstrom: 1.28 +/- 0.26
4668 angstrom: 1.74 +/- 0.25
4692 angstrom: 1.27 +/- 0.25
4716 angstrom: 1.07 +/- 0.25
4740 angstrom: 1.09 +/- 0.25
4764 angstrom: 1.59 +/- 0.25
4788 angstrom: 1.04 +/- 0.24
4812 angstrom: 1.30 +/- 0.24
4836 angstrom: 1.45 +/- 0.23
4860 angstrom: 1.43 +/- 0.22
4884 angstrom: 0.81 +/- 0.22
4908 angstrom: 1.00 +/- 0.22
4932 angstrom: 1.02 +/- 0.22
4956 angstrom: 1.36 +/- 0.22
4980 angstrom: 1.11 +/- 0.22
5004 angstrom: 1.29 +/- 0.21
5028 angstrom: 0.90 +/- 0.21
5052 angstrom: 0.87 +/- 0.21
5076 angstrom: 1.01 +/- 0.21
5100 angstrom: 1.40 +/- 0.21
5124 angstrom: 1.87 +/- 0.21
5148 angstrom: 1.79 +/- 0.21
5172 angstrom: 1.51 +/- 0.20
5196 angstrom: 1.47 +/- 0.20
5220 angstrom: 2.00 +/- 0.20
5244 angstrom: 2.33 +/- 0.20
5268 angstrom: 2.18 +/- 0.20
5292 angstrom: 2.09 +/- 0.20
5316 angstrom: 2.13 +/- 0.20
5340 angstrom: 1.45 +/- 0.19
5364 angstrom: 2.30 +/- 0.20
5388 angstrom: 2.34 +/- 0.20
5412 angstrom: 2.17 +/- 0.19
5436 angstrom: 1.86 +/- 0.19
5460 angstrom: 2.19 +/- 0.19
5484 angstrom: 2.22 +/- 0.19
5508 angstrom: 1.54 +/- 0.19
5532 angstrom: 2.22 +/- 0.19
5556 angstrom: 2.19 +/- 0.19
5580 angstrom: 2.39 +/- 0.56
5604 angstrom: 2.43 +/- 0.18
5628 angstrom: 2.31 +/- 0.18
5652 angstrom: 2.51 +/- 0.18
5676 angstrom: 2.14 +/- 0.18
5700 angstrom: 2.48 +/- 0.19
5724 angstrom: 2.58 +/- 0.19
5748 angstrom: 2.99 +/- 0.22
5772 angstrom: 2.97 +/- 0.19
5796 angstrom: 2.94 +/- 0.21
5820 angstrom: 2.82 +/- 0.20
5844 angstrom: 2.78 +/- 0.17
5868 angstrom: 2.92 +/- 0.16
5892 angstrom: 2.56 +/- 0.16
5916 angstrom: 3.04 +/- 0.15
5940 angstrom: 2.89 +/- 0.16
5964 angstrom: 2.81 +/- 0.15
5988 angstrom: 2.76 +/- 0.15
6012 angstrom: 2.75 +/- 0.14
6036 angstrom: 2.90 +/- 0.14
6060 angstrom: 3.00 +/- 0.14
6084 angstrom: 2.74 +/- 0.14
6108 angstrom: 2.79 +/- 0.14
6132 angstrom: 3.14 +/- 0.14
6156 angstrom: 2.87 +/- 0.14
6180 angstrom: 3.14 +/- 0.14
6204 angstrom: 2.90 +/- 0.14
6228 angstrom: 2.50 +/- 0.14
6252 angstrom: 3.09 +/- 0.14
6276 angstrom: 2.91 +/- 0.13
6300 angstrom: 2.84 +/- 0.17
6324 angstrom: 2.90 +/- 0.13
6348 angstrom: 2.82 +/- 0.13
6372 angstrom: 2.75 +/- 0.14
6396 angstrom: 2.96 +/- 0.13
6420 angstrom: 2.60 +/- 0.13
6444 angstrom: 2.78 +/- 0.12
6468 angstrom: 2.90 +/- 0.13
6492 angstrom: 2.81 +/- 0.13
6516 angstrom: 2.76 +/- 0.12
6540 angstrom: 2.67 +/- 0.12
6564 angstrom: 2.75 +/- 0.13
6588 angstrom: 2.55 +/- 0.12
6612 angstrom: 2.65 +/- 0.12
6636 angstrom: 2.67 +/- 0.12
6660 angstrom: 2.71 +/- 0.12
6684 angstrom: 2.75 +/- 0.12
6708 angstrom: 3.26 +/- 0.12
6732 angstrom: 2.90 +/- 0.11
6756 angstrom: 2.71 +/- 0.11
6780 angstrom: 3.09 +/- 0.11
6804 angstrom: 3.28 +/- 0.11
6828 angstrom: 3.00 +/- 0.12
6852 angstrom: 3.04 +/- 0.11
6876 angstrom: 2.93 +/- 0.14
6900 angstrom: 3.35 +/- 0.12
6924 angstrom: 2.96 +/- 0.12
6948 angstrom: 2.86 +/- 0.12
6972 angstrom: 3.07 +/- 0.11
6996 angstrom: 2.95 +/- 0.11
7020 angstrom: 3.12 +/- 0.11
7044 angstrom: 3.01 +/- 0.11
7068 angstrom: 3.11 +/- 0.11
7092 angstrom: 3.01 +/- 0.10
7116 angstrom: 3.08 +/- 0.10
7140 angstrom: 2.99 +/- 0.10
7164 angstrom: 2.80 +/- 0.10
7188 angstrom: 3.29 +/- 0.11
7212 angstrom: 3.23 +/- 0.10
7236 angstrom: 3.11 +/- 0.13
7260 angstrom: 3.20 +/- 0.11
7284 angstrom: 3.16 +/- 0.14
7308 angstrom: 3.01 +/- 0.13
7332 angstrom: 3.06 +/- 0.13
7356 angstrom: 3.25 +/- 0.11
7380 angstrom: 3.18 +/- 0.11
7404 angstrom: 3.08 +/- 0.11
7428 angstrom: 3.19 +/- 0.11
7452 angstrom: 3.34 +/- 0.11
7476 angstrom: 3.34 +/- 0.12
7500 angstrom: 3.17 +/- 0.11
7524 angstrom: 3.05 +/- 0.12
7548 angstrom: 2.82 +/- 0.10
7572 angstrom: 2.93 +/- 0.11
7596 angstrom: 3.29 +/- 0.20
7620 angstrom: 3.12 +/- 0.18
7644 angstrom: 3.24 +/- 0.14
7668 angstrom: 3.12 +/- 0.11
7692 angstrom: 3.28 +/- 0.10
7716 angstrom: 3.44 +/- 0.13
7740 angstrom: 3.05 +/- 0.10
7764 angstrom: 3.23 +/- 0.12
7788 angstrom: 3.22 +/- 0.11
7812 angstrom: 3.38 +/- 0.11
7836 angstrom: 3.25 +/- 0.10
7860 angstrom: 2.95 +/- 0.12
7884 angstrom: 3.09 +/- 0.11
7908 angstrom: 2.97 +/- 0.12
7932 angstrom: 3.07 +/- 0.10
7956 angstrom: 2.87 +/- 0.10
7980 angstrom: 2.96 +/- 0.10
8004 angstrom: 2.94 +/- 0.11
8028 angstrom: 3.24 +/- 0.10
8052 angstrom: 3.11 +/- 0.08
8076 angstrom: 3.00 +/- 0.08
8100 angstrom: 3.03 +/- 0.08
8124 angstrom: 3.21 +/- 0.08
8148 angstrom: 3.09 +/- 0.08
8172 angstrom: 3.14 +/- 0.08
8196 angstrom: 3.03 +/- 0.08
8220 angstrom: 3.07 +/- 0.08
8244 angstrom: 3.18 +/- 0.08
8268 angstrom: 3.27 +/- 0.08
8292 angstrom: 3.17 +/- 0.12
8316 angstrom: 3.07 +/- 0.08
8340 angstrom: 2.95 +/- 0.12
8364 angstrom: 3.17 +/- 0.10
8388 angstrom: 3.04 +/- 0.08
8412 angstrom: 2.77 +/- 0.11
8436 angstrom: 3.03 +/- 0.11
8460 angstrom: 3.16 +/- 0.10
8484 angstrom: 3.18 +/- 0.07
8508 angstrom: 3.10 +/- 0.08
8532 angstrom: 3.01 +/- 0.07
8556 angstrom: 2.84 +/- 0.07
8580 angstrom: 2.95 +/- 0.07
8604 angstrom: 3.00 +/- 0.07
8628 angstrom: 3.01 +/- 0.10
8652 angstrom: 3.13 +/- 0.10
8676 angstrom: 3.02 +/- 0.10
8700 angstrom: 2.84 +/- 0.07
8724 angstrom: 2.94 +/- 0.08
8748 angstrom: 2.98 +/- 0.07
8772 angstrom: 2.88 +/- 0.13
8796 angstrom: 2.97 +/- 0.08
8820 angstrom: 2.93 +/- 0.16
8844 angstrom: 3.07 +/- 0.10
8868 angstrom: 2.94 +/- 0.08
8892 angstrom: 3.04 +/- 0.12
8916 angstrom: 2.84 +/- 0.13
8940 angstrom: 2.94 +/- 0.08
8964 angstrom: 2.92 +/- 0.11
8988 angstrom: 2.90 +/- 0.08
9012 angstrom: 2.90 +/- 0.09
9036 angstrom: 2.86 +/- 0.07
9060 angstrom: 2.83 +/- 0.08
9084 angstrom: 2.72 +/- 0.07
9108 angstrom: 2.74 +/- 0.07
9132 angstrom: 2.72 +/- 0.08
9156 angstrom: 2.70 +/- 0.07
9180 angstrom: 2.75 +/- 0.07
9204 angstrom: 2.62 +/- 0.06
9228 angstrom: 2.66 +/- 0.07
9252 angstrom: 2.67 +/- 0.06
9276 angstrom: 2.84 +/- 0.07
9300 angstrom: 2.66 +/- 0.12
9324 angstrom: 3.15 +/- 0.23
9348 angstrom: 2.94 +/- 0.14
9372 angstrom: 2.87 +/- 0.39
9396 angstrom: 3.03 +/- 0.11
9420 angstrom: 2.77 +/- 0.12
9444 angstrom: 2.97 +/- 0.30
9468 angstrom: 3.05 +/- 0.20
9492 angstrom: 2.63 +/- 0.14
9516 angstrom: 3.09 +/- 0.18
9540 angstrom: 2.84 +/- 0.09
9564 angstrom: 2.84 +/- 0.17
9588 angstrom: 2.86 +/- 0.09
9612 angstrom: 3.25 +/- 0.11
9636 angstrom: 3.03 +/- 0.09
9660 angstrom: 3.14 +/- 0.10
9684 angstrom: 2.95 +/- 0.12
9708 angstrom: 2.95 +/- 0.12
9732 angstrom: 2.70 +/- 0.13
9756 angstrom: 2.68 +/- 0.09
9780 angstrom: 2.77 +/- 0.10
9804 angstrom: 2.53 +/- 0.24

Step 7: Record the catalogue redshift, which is 0.28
